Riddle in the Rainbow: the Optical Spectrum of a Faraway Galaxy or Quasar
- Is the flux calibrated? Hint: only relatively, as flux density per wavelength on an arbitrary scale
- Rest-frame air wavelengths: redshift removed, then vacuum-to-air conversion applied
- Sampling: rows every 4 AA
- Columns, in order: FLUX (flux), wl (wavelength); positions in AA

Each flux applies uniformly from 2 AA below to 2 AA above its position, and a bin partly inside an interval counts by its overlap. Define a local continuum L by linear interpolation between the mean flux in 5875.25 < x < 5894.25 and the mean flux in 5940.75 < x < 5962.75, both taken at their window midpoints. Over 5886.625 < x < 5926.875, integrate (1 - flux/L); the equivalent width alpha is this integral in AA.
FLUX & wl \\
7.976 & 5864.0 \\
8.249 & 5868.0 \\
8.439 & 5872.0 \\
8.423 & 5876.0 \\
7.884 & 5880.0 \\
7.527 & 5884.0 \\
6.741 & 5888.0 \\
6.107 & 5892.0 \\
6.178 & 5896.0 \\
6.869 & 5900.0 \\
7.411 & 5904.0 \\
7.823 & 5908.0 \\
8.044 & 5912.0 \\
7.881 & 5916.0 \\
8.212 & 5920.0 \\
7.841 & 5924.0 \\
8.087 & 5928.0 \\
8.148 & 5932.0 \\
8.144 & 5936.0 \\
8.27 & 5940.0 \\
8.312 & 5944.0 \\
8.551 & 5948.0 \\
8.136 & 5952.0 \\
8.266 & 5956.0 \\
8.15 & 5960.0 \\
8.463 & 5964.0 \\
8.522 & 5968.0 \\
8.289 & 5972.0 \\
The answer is 1.41 AA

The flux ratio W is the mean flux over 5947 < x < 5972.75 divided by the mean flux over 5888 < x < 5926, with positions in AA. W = 1.1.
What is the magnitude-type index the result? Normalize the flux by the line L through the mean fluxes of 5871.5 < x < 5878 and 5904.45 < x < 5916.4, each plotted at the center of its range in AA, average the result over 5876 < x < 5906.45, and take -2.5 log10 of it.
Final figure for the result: 0.16 mag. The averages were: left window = 8.43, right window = 7.86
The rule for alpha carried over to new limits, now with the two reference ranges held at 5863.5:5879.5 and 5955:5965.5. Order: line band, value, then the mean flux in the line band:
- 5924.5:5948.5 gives 0.2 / 8.21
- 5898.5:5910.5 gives 1.2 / 7.42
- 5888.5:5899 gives 2.5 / 6.3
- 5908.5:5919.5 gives 0.4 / 7.98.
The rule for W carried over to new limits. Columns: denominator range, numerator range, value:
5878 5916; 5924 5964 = 1.14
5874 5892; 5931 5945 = 1.10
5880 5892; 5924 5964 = 1.16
